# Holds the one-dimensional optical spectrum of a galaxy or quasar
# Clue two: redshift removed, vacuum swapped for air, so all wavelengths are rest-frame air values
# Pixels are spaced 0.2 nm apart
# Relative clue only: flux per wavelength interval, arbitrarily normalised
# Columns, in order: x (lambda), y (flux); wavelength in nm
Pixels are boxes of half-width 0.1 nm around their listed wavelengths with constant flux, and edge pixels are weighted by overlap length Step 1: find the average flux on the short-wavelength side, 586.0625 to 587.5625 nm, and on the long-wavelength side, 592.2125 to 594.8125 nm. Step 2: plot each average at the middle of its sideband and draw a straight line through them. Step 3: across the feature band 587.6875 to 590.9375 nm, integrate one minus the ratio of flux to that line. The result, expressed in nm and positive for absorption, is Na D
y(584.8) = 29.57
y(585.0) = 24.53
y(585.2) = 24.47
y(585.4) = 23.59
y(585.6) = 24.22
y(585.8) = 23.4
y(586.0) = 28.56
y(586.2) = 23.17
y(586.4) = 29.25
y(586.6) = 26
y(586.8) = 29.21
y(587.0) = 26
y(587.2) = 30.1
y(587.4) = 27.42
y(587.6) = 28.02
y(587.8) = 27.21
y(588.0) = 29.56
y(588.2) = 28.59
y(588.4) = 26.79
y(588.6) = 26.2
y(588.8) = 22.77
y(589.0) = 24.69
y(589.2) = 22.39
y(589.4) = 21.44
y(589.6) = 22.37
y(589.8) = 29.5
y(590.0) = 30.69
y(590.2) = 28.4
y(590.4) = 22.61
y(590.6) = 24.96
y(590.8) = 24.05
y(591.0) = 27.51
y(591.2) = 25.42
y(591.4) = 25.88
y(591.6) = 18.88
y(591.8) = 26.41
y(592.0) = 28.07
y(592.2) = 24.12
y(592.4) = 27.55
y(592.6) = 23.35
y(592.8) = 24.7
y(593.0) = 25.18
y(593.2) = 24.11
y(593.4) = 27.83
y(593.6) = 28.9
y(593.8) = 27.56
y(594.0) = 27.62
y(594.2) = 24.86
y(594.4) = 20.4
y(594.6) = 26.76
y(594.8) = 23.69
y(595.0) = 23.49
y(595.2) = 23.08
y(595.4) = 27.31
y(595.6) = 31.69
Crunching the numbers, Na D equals 0.112 nm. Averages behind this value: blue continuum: 27.4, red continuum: 25.6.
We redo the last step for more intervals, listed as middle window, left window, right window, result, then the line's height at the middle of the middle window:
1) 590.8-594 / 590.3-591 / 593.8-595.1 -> -0.15 nm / 24.5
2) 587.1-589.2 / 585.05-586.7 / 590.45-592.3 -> -0.15 nm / 25.2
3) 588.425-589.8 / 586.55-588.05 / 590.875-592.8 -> 0.15 nm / 26.9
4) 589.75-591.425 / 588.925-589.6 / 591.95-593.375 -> -0.20 nm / 23.7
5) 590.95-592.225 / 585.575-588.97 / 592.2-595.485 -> 0.04 nm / 25.9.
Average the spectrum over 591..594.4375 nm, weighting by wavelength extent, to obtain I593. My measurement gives 25.5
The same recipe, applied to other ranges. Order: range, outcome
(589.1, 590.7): 25.3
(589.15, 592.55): 25.3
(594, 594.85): 24.4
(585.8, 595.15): 25.9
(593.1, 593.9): 27.1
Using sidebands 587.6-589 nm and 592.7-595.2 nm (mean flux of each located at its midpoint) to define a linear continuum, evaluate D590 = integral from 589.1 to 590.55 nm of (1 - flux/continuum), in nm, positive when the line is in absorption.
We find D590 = 0.06 nm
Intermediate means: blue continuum 26.8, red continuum 25.3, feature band 25.3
